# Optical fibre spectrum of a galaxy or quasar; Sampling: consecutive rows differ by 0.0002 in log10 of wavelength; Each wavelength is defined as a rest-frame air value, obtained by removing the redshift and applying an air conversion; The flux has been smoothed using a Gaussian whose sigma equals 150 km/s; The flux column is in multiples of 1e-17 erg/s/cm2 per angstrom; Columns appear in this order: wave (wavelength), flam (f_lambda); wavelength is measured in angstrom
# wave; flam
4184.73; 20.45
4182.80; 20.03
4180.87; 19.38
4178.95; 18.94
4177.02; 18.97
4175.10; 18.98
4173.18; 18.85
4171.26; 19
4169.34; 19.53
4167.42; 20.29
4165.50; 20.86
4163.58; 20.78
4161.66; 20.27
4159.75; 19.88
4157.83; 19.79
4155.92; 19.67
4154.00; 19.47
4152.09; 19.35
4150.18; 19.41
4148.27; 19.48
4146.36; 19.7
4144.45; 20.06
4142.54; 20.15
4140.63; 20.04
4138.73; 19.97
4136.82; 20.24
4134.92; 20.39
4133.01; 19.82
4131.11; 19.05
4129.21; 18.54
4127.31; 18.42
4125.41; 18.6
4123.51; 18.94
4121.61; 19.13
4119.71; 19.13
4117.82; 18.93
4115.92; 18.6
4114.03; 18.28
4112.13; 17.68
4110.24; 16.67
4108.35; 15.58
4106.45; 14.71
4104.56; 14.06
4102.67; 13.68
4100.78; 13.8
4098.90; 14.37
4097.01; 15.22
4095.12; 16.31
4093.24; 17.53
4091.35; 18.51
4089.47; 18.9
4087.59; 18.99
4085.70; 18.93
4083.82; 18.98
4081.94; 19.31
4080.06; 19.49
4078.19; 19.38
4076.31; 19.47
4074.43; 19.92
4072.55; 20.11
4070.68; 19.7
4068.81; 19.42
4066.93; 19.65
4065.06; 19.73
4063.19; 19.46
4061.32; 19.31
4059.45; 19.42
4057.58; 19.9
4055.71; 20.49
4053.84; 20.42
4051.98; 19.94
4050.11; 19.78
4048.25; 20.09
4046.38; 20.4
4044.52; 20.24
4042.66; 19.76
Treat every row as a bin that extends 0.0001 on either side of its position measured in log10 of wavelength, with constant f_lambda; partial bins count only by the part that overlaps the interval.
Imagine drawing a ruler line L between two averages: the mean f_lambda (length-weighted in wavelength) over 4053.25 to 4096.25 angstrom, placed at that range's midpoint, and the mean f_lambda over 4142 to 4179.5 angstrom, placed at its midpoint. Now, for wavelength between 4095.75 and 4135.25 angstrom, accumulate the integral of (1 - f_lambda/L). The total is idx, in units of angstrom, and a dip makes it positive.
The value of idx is 4.4 angstrom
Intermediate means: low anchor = 19.2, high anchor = 19.7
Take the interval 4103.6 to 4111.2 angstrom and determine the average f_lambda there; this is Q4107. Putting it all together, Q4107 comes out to 15.3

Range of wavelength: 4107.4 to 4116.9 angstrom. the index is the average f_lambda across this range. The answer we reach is 17.4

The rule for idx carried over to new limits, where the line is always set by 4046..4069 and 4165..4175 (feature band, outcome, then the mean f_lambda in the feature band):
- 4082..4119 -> 5.3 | 16.9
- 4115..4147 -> 0.5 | 19.4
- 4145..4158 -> 0.1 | 19.6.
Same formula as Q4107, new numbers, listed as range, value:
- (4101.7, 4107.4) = 14.1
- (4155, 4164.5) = 20.1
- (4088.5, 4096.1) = 17.8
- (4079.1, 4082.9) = 19.4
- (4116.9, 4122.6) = 19.1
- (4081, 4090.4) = 19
